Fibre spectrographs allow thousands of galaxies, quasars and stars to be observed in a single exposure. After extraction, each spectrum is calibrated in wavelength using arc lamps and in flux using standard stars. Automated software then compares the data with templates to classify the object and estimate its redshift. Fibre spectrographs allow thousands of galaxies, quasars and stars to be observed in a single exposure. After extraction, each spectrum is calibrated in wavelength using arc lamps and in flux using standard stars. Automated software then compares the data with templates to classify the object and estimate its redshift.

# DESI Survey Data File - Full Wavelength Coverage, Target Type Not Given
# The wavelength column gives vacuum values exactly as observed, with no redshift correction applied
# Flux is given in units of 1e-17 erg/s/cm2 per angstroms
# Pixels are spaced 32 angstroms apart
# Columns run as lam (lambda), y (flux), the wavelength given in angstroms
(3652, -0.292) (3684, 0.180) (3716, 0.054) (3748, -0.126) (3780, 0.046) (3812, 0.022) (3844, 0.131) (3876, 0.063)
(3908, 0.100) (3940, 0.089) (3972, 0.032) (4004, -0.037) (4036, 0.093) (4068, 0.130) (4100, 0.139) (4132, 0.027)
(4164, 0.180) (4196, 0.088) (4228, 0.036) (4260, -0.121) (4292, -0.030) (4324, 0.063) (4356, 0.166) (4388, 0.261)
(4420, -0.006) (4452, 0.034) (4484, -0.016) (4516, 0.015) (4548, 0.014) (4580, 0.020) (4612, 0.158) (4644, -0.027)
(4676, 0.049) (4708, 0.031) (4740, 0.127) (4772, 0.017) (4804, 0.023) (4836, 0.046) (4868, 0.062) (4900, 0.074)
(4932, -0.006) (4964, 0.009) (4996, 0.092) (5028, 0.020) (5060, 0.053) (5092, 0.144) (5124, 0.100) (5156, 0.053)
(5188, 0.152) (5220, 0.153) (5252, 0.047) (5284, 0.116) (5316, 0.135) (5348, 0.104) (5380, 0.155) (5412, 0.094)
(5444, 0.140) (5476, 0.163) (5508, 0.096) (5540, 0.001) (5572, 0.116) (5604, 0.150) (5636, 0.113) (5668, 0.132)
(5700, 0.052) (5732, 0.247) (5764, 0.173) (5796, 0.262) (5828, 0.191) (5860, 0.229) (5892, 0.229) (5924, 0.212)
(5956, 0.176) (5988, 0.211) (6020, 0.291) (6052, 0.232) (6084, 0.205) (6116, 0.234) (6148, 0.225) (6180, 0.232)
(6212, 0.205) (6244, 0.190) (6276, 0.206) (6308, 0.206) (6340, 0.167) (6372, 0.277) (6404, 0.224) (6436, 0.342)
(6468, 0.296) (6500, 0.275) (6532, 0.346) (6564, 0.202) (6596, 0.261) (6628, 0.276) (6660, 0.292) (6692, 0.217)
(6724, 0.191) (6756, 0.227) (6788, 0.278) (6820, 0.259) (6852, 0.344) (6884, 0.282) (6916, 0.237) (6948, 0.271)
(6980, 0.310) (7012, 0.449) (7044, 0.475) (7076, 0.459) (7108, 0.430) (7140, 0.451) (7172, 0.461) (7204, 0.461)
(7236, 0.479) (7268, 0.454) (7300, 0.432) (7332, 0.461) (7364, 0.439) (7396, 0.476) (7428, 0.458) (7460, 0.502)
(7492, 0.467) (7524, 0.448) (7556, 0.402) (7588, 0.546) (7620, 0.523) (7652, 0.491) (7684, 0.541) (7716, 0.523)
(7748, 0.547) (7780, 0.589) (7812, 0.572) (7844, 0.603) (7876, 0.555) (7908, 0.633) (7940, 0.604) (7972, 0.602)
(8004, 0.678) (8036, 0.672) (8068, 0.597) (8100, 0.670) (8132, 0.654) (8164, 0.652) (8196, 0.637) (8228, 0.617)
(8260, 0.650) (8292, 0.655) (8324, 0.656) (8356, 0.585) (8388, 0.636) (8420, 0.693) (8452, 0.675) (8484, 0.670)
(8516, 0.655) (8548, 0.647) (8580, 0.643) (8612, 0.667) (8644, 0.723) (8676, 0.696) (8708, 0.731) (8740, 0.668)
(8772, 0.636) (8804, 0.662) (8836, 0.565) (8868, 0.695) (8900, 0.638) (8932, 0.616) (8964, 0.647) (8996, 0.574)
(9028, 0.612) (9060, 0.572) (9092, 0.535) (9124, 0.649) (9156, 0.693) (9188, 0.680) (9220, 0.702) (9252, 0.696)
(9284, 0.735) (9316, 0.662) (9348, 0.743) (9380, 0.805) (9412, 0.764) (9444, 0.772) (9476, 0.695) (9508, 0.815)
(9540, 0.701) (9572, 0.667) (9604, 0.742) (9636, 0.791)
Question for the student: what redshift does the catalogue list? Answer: 0.754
